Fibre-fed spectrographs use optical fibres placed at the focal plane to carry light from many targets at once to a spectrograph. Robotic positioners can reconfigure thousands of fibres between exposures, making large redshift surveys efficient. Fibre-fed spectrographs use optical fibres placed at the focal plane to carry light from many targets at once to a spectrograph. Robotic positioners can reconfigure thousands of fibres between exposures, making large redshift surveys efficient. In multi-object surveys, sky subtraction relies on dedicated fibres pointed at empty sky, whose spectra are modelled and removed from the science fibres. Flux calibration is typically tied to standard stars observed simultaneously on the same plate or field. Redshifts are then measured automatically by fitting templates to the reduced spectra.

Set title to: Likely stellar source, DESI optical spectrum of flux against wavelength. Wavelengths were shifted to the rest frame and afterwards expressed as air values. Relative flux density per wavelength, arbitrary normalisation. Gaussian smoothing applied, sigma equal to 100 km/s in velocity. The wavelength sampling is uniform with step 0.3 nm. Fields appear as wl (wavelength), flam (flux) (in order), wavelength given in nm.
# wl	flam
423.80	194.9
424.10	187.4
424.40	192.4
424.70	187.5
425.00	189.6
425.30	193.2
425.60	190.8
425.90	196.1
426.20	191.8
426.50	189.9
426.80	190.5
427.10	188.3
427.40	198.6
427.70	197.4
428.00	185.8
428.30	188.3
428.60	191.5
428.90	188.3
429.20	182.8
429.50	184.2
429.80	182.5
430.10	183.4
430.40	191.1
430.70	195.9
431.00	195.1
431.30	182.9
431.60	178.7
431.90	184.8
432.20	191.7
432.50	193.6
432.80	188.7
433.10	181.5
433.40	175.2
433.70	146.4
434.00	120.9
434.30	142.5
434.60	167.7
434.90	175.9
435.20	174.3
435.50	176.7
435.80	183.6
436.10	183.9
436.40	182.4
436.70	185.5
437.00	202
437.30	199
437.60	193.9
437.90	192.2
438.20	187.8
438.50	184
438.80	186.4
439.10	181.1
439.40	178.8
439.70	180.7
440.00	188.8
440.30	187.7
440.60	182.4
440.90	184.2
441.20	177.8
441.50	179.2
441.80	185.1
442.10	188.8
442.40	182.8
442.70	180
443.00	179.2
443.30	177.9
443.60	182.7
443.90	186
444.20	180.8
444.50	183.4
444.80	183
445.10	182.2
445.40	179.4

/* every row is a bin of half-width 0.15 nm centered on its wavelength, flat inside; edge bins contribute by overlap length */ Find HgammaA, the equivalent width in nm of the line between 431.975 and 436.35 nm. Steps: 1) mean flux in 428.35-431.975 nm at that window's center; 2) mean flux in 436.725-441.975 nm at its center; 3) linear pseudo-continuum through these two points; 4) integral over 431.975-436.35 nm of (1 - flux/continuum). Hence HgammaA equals 0.34 nm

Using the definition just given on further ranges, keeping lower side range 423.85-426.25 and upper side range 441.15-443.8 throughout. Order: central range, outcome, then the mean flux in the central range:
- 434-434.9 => 0.16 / 153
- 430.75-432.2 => 0.01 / 187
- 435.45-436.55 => 0.02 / 182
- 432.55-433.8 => 0.07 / 176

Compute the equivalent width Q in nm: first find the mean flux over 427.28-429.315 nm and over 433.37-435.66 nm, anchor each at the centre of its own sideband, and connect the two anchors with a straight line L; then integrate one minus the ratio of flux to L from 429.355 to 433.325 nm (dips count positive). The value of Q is -0.27 nm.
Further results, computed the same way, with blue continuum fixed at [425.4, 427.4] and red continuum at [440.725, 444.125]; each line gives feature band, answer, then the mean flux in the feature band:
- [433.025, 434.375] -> 0.253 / 152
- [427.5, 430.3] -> 0.043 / 187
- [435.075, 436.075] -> 0.039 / 179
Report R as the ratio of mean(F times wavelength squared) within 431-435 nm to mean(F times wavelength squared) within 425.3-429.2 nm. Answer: 0.9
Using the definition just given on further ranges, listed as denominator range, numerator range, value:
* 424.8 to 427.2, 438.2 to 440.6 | 1.02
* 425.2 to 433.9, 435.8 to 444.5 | 1.04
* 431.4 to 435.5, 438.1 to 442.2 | 1.11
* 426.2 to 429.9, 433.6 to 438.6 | 0.97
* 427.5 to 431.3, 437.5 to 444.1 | 1.03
